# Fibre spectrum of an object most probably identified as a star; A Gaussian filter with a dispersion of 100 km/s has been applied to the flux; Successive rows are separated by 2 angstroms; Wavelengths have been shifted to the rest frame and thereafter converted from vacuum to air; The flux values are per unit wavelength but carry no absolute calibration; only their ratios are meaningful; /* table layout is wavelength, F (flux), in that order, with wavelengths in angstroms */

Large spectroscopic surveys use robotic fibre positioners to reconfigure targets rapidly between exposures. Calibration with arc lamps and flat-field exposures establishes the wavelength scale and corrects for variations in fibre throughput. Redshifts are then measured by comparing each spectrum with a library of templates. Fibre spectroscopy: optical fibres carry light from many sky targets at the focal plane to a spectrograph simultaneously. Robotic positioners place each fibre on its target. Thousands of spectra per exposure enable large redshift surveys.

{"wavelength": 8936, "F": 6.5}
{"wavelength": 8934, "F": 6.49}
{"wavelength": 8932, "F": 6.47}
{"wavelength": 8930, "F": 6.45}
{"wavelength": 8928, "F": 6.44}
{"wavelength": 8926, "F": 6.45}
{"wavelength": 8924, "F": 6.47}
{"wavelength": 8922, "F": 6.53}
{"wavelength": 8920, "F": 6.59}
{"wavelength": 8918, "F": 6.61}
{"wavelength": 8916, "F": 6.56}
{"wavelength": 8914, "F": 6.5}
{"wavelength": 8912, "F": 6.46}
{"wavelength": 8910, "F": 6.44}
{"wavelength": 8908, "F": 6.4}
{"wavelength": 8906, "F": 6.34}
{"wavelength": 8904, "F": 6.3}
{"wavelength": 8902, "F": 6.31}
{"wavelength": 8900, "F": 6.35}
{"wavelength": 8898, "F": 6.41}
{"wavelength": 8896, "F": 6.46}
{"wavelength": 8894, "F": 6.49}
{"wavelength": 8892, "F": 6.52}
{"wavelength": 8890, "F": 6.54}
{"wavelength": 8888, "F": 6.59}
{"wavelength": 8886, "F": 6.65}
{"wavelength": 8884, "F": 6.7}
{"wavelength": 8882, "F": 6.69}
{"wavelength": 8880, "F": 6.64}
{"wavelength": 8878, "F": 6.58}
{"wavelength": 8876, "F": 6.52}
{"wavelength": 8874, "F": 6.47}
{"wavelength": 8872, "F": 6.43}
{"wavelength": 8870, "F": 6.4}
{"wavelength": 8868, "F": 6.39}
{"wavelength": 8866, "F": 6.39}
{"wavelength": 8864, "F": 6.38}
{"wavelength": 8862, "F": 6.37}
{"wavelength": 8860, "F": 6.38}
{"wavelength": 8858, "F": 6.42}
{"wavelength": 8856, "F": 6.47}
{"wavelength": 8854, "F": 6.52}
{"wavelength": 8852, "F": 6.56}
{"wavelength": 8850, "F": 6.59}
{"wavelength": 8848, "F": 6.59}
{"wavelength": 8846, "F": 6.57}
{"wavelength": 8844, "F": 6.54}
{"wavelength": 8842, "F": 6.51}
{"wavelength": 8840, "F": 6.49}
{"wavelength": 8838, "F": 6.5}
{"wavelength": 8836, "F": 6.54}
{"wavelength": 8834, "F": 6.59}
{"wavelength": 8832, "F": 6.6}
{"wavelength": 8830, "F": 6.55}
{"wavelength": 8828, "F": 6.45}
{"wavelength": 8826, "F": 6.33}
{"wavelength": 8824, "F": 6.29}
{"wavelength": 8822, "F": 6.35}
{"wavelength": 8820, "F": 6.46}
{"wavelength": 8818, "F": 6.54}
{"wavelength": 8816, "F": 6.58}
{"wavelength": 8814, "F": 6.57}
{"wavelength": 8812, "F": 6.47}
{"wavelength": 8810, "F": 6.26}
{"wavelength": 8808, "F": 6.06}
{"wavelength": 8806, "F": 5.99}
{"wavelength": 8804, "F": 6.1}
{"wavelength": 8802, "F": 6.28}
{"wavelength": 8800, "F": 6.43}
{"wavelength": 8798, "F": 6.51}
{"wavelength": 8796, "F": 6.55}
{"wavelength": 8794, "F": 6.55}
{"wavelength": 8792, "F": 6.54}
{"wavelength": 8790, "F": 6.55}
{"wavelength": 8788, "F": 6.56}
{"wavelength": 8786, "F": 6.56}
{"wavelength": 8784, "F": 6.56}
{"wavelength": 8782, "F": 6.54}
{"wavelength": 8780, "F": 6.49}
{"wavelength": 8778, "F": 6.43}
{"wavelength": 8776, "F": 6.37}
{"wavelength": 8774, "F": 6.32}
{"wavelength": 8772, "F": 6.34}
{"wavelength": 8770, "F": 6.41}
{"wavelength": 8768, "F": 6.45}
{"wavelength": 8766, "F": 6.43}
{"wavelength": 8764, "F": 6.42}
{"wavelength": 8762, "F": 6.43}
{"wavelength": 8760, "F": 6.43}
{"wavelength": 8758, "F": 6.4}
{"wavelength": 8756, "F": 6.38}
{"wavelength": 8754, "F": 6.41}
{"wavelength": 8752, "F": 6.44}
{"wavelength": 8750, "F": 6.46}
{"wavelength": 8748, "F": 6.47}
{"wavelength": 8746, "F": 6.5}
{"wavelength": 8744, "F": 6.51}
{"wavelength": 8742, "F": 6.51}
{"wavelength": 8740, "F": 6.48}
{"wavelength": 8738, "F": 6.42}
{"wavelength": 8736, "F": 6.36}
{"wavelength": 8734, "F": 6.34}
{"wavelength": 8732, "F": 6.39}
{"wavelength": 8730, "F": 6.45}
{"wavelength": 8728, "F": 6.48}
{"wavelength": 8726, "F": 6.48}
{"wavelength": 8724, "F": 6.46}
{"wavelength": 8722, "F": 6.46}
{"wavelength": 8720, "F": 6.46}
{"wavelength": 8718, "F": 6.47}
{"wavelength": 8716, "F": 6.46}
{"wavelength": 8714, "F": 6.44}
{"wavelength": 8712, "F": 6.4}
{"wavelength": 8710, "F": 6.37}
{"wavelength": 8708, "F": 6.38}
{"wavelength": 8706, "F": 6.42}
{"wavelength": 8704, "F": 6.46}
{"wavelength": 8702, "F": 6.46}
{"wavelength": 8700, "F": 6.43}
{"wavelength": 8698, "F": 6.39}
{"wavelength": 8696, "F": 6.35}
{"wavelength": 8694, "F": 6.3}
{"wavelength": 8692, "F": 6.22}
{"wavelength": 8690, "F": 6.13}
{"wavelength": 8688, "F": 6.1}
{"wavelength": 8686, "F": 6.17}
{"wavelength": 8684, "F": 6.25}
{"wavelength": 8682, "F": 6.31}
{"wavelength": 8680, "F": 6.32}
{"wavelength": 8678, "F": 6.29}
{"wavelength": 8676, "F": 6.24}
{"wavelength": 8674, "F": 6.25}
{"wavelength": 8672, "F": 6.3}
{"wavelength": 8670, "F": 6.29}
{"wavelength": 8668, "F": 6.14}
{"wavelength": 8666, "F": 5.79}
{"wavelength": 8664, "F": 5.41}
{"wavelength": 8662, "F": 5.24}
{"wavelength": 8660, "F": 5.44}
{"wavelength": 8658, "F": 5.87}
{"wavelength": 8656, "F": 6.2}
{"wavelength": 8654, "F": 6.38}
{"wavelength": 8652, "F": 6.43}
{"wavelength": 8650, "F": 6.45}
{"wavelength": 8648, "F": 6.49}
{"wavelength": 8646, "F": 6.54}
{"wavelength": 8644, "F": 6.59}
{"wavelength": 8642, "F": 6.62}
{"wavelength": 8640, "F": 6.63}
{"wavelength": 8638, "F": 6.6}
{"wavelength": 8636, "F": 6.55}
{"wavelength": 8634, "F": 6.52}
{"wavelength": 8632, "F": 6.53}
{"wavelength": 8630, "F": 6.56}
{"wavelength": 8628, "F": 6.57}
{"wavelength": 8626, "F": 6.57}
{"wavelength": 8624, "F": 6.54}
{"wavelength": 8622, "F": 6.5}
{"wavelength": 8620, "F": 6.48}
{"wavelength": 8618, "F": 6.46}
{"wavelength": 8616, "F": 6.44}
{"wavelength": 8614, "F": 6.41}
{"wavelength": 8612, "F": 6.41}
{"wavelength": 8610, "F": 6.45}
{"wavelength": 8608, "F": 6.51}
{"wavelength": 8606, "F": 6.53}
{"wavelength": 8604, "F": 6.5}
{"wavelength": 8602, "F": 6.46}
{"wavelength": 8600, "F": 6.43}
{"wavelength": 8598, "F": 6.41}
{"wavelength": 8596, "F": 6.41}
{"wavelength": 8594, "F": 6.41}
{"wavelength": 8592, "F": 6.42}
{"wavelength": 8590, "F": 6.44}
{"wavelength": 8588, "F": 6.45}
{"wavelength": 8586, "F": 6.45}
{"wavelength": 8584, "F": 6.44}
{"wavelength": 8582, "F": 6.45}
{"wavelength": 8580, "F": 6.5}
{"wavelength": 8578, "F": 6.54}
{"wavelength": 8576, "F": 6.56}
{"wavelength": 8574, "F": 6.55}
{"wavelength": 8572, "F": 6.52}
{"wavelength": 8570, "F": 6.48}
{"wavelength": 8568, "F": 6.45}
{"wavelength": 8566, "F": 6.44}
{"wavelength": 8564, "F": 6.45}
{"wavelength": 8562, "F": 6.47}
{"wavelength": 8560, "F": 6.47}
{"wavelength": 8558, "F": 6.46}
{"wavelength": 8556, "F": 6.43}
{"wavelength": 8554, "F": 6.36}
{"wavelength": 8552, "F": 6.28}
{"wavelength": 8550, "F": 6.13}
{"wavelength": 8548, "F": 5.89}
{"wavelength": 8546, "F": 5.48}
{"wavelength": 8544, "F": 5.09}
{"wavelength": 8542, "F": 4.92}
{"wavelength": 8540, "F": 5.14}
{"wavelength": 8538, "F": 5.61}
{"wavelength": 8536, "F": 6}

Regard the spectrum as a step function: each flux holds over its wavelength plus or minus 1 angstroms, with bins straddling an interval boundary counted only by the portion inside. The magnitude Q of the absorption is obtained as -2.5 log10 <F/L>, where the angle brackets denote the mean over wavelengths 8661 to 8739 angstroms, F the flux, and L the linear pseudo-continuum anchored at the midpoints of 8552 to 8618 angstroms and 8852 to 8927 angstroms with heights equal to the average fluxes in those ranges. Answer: 0.03 mag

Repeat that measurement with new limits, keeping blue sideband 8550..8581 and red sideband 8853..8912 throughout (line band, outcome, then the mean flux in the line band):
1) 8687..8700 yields 0.03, 6.26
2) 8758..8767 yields 0.01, 6.42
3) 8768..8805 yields 0.00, 6.45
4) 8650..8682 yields 0.07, 6.06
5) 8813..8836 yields 0.00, 6.49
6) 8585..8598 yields 0.00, 6.43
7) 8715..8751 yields 0.00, 6.45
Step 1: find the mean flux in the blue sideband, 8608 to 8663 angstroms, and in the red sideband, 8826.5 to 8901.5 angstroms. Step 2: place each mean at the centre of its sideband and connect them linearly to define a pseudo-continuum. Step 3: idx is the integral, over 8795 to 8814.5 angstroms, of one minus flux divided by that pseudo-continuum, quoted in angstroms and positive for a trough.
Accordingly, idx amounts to 0.48 angstroms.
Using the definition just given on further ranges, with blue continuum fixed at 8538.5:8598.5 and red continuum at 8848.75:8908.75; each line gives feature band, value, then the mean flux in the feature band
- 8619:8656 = -1.3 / 6.52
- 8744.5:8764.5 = -0.2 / 6.44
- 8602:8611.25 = -0.3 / 6.49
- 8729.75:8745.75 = -0.2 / 6.43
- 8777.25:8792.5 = -0.3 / 6.53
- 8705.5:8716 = -0.1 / 6.41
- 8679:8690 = 0.2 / 6.22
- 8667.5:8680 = 0.1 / 6.26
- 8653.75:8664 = 0.9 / 5.74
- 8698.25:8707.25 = -0.1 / 6.44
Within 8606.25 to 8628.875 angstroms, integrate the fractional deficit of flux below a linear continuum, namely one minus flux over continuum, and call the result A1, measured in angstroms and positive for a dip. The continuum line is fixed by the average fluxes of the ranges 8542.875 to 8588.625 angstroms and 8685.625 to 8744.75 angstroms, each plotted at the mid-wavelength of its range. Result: -0.5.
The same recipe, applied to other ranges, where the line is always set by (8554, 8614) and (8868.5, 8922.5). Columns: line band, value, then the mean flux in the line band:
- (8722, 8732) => 0.0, 6.46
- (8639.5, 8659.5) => 0.2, 6.39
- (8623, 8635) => -0.1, 6.55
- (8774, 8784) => 0.0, 6.45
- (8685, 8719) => 0.7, 6.35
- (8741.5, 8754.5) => 0.0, 6.47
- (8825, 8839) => 0.0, 6.51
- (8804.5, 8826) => 0.5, 6.35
